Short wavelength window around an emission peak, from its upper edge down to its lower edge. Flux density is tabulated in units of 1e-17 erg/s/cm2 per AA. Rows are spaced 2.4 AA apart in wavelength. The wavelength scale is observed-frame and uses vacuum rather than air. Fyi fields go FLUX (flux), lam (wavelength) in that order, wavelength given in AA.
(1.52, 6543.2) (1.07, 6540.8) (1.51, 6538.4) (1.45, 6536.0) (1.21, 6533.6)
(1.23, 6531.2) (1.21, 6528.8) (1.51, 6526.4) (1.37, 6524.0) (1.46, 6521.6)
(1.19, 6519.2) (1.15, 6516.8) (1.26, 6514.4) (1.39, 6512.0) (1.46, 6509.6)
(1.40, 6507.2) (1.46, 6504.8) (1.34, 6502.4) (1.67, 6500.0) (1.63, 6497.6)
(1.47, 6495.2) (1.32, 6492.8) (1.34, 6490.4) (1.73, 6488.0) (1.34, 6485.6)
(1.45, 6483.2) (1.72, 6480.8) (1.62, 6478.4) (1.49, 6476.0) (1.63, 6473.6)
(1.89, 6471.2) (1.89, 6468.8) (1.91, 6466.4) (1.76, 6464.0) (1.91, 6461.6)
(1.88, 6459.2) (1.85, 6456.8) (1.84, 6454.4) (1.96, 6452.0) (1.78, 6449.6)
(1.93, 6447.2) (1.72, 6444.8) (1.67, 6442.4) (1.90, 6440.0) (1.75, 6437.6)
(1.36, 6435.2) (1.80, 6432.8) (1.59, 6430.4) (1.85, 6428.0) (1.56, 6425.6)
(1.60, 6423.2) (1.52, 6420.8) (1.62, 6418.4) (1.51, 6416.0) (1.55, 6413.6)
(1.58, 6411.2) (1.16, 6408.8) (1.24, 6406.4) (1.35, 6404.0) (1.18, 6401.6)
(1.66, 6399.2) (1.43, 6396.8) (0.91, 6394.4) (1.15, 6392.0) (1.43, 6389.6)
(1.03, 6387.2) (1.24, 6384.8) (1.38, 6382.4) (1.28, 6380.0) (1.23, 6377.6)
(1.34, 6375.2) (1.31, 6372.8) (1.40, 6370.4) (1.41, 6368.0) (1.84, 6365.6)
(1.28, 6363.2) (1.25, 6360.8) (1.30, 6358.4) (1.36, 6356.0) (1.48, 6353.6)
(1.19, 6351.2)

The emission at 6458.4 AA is Mg II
